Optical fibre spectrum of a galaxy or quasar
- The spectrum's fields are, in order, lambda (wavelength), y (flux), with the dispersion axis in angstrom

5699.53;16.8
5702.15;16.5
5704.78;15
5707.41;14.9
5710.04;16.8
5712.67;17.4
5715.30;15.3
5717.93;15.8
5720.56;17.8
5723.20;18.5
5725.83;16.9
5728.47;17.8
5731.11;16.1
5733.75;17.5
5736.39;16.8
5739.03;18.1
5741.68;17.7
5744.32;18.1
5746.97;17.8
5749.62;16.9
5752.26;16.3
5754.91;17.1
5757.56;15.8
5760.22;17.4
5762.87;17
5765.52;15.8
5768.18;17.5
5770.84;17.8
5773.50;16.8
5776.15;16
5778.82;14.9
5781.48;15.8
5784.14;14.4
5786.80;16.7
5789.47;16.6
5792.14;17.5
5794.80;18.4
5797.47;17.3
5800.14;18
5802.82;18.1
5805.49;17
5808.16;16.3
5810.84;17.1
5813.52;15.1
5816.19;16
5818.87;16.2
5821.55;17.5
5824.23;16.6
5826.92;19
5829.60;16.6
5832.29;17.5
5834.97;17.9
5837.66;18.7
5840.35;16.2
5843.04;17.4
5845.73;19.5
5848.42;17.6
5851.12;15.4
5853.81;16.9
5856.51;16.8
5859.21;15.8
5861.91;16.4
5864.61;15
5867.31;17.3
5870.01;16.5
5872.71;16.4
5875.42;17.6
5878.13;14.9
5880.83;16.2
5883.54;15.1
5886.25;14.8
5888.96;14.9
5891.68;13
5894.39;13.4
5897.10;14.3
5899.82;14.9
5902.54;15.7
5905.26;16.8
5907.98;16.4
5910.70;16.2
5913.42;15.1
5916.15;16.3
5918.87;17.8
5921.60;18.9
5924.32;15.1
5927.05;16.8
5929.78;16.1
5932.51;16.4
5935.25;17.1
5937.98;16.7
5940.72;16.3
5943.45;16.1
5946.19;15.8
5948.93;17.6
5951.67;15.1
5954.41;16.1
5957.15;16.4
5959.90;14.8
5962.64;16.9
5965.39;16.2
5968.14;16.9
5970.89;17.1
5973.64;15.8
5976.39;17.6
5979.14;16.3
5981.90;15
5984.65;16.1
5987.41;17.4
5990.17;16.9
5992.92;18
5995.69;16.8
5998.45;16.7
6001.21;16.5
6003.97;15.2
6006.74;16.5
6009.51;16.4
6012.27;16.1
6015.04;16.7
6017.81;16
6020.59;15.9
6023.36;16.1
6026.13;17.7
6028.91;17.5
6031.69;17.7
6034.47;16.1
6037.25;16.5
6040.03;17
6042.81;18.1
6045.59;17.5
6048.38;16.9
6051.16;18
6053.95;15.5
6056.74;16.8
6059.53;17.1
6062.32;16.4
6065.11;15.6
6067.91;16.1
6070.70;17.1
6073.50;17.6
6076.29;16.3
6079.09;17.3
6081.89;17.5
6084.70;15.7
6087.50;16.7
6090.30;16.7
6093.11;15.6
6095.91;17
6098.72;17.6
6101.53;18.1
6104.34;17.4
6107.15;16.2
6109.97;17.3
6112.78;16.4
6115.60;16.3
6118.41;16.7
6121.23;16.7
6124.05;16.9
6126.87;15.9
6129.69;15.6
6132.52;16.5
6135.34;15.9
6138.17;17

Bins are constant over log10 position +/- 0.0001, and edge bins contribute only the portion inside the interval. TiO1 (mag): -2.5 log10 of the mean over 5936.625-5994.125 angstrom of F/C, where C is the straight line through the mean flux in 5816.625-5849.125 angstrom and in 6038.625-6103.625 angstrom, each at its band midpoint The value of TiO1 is 0.047 mag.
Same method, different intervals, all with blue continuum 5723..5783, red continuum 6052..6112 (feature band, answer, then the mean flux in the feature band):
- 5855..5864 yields 0.043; 16.2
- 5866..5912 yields 0.088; 15.6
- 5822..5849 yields -0.051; 17.7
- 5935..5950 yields 0.019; 16.5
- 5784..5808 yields -0.019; 17.2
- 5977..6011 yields 0.019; 16.5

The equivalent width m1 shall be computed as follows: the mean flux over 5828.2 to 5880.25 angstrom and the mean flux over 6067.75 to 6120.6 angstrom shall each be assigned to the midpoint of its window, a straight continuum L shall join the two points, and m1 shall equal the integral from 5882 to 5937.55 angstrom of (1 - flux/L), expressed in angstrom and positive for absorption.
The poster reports 3.6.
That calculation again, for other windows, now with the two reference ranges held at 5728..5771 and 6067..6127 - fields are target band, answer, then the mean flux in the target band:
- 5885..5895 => 1.72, 14.1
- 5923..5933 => 0.52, 16.1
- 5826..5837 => -0.47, 17.8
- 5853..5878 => 0.85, 16.4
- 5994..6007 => 0.40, 16.4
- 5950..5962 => 0.85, 15.7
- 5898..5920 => 1.14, 16.1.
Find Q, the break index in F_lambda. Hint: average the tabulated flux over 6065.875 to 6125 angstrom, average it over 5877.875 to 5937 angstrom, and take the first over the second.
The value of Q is 1.07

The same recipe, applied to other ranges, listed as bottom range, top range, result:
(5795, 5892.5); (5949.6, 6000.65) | 0.99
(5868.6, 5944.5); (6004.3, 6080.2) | 1.05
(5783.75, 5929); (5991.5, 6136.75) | 1.01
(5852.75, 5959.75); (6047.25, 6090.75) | 1.04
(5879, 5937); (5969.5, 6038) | 1.05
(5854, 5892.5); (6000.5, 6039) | 1.04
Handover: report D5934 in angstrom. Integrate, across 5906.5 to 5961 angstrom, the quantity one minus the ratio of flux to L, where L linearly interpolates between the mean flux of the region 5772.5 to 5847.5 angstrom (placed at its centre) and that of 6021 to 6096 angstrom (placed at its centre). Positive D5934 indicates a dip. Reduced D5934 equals 1.7 angstrom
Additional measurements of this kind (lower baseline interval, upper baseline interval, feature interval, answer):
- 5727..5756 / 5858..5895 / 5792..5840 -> -2.66 angstrom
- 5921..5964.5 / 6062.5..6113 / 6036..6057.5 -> -0.50 angstrom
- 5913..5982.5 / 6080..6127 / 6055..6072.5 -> 0.17 angstrom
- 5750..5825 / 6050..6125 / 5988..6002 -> -0.24 angstrom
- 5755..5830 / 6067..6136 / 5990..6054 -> -0.28 angstrom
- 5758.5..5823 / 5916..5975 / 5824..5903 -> 1.55 angstrom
